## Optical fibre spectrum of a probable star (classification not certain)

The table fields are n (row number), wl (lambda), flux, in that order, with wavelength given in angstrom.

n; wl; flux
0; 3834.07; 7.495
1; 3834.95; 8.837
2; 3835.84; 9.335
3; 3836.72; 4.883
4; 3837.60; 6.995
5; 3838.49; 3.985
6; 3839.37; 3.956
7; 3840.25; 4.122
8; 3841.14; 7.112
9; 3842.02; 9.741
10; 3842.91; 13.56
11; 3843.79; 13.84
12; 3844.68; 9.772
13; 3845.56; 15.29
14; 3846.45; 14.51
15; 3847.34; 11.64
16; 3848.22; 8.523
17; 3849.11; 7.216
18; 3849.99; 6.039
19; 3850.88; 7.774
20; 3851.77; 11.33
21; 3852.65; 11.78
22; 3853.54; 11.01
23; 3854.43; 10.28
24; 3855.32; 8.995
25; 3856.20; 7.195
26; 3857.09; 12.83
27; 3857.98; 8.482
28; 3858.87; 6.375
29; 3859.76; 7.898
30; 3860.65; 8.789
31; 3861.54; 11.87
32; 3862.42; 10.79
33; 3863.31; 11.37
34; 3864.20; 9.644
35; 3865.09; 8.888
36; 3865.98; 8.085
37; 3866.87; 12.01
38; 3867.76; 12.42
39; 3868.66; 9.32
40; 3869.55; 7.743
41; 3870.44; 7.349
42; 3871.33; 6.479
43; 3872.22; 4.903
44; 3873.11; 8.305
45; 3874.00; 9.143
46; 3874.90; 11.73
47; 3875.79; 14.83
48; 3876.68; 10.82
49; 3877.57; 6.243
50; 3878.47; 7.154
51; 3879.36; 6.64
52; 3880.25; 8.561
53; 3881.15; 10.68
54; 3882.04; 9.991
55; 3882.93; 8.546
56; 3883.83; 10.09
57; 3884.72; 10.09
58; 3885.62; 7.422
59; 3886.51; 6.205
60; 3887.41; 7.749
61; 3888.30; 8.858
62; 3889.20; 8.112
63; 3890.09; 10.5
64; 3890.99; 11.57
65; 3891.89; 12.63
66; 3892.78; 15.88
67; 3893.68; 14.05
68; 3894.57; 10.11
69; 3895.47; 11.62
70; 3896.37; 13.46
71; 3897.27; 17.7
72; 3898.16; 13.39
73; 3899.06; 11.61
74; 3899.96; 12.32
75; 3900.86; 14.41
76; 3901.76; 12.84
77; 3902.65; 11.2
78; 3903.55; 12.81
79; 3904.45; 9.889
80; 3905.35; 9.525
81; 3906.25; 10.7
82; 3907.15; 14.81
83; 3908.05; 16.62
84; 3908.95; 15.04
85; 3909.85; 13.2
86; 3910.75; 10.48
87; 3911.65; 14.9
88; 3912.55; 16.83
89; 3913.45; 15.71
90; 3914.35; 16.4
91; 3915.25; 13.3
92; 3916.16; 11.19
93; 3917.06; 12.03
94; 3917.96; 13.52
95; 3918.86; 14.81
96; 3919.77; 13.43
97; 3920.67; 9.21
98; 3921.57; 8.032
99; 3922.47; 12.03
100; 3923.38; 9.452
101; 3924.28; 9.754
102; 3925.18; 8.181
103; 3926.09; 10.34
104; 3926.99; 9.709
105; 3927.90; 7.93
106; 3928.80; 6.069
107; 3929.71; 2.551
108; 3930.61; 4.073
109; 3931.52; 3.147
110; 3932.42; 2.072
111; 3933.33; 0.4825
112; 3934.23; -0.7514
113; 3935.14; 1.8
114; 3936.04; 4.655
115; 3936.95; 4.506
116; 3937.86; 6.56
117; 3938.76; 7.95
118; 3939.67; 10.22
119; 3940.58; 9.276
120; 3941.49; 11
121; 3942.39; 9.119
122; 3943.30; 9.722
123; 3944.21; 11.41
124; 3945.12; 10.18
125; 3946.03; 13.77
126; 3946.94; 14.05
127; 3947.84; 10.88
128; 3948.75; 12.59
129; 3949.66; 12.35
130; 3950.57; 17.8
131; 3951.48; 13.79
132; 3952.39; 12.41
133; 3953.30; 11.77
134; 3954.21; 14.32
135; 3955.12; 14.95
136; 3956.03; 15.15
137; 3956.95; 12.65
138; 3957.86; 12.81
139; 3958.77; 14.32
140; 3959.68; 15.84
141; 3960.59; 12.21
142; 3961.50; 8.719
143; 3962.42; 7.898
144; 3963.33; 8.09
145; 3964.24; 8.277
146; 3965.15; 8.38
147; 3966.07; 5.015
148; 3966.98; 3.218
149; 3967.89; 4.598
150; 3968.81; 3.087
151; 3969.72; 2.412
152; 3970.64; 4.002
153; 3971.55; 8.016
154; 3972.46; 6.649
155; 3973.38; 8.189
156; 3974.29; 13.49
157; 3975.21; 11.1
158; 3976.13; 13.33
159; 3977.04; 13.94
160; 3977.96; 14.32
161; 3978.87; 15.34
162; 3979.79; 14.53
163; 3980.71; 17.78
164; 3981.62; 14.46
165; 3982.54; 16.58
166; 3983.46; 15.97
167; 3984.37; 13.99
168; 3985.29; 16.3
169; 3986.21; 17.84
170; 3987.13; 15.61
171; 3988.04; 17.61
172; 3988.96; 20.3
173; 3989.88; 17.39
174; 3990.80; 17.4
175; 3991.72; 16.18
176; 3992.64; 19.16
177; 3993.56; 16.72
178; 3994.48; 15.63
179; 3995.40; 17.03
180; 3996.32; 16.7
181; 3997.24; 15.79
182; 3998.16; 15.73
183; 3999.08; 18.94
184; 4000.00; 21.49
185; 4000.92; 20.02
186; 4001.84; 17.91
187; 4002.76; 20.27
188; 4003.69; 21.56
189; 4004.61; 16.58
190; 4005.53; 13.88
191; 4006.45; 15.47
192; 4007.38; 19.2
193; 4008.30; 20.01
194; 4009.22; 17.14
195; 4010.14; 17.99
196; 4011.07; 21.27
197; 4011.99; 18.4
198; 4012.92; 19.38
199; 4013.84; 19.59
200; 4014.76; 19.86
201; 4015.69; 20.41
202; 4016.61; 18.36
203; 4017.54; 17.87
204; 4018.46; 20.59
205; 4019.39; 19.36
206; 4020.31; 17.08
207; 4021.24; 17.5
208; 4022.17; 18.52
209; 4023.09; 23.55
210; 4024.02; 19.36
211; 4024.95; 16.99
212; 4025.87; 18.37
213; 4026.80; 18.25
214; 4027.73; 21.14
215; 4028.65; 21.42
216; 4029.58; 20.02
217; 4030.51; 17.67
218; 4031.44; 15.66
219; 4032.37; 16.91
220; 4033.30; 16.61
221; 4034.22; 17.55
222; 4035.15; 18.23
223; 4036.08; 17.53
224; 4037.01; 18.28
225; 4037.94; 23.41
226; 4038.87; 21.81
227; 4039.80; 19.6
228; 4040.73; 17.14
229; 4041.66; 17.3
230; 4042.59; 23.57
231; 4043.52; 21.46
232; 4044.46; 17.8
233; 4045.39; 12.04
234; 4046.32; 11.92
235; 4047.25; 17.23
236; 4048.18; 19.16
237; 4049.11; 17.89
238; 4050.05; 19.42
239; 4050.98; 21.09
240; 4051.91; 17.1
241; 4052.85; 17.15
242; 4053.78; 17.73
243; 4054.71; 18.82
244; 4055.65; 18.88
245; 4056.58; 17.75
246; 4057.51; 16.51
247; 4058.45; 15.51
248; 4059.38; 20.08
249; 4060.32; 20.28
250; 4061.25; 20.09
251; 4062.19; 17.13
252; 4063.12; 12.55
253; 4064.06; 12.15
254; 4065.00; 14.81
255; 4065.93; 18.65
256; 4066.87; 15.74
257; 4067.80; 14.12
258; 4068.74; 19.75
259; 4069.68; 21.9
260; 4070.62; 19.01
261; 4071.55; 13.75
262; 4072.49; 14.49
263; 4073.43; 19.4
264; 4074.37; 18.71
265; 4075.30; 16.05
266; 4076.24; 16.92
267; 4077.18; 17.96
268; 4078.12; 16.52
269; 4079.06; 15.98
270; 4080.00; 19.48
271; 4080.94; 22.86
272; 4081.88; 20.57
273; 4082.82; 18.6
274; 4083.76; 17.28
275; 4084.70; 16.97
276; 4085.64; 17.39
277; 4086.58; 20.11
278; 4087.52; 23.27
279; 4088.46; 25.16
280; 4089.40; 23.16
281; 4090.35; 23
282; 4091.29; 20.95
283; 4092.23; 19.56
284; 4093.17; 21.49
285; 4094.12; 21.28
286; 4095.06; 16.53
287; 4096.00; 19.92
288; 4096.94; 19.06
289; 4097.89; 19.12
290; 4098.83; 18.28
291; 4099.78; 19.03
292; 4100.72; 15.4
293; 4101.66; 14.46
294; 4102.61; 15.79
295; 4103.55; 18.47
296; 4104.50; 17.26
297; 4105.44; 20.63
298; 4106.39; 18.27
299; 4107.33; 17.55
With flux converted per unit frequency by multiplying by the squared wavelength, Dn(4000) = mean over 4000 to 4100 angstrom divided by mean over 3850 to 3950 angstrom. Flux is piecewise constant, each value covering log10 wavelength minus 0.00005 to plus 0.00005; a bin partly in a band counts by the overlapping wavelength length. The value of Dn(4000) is 2.00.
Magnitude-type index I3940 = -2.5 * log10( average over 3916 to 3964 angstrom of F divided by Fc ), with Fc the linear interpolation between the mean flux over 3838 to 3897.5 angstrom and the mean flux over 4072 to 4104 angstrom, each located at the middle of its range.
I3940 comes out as 0.29 mag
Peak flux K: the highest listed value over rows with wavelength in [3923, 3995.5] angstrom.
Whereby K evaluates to 20.3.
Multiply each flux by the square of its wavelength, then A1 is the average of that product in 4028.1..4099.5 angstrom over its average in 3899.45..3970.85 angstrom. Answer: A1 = 1.9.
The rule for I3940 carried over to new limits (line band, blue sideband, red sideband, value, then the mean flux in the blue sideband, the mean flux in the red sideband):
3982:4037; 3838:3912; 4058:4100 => -0.15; 10.3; 18.5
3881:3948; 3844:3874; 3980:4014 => 0.22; 9.57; 17.6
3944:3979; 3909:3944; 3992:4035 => 0.17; 9.1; 18.4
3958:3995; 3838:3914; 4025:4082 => 0.20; 10.5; 18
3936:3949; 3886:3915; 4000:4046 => 0.44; 12.5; 18.8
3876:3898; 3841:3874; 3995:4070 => 0.09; 9.72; 18.3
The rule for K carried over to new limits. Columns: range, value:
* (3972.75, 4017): 21.56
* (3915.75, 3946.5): 14.81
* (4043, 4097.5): 25.16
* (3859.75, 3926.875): 17.7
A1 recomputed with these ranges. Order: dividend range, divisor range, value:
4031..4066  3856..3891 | 2.13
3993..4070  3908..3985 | 1.82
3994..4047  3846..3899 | 2.01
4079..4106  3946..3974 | 2.03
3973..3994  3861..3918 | 1.47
